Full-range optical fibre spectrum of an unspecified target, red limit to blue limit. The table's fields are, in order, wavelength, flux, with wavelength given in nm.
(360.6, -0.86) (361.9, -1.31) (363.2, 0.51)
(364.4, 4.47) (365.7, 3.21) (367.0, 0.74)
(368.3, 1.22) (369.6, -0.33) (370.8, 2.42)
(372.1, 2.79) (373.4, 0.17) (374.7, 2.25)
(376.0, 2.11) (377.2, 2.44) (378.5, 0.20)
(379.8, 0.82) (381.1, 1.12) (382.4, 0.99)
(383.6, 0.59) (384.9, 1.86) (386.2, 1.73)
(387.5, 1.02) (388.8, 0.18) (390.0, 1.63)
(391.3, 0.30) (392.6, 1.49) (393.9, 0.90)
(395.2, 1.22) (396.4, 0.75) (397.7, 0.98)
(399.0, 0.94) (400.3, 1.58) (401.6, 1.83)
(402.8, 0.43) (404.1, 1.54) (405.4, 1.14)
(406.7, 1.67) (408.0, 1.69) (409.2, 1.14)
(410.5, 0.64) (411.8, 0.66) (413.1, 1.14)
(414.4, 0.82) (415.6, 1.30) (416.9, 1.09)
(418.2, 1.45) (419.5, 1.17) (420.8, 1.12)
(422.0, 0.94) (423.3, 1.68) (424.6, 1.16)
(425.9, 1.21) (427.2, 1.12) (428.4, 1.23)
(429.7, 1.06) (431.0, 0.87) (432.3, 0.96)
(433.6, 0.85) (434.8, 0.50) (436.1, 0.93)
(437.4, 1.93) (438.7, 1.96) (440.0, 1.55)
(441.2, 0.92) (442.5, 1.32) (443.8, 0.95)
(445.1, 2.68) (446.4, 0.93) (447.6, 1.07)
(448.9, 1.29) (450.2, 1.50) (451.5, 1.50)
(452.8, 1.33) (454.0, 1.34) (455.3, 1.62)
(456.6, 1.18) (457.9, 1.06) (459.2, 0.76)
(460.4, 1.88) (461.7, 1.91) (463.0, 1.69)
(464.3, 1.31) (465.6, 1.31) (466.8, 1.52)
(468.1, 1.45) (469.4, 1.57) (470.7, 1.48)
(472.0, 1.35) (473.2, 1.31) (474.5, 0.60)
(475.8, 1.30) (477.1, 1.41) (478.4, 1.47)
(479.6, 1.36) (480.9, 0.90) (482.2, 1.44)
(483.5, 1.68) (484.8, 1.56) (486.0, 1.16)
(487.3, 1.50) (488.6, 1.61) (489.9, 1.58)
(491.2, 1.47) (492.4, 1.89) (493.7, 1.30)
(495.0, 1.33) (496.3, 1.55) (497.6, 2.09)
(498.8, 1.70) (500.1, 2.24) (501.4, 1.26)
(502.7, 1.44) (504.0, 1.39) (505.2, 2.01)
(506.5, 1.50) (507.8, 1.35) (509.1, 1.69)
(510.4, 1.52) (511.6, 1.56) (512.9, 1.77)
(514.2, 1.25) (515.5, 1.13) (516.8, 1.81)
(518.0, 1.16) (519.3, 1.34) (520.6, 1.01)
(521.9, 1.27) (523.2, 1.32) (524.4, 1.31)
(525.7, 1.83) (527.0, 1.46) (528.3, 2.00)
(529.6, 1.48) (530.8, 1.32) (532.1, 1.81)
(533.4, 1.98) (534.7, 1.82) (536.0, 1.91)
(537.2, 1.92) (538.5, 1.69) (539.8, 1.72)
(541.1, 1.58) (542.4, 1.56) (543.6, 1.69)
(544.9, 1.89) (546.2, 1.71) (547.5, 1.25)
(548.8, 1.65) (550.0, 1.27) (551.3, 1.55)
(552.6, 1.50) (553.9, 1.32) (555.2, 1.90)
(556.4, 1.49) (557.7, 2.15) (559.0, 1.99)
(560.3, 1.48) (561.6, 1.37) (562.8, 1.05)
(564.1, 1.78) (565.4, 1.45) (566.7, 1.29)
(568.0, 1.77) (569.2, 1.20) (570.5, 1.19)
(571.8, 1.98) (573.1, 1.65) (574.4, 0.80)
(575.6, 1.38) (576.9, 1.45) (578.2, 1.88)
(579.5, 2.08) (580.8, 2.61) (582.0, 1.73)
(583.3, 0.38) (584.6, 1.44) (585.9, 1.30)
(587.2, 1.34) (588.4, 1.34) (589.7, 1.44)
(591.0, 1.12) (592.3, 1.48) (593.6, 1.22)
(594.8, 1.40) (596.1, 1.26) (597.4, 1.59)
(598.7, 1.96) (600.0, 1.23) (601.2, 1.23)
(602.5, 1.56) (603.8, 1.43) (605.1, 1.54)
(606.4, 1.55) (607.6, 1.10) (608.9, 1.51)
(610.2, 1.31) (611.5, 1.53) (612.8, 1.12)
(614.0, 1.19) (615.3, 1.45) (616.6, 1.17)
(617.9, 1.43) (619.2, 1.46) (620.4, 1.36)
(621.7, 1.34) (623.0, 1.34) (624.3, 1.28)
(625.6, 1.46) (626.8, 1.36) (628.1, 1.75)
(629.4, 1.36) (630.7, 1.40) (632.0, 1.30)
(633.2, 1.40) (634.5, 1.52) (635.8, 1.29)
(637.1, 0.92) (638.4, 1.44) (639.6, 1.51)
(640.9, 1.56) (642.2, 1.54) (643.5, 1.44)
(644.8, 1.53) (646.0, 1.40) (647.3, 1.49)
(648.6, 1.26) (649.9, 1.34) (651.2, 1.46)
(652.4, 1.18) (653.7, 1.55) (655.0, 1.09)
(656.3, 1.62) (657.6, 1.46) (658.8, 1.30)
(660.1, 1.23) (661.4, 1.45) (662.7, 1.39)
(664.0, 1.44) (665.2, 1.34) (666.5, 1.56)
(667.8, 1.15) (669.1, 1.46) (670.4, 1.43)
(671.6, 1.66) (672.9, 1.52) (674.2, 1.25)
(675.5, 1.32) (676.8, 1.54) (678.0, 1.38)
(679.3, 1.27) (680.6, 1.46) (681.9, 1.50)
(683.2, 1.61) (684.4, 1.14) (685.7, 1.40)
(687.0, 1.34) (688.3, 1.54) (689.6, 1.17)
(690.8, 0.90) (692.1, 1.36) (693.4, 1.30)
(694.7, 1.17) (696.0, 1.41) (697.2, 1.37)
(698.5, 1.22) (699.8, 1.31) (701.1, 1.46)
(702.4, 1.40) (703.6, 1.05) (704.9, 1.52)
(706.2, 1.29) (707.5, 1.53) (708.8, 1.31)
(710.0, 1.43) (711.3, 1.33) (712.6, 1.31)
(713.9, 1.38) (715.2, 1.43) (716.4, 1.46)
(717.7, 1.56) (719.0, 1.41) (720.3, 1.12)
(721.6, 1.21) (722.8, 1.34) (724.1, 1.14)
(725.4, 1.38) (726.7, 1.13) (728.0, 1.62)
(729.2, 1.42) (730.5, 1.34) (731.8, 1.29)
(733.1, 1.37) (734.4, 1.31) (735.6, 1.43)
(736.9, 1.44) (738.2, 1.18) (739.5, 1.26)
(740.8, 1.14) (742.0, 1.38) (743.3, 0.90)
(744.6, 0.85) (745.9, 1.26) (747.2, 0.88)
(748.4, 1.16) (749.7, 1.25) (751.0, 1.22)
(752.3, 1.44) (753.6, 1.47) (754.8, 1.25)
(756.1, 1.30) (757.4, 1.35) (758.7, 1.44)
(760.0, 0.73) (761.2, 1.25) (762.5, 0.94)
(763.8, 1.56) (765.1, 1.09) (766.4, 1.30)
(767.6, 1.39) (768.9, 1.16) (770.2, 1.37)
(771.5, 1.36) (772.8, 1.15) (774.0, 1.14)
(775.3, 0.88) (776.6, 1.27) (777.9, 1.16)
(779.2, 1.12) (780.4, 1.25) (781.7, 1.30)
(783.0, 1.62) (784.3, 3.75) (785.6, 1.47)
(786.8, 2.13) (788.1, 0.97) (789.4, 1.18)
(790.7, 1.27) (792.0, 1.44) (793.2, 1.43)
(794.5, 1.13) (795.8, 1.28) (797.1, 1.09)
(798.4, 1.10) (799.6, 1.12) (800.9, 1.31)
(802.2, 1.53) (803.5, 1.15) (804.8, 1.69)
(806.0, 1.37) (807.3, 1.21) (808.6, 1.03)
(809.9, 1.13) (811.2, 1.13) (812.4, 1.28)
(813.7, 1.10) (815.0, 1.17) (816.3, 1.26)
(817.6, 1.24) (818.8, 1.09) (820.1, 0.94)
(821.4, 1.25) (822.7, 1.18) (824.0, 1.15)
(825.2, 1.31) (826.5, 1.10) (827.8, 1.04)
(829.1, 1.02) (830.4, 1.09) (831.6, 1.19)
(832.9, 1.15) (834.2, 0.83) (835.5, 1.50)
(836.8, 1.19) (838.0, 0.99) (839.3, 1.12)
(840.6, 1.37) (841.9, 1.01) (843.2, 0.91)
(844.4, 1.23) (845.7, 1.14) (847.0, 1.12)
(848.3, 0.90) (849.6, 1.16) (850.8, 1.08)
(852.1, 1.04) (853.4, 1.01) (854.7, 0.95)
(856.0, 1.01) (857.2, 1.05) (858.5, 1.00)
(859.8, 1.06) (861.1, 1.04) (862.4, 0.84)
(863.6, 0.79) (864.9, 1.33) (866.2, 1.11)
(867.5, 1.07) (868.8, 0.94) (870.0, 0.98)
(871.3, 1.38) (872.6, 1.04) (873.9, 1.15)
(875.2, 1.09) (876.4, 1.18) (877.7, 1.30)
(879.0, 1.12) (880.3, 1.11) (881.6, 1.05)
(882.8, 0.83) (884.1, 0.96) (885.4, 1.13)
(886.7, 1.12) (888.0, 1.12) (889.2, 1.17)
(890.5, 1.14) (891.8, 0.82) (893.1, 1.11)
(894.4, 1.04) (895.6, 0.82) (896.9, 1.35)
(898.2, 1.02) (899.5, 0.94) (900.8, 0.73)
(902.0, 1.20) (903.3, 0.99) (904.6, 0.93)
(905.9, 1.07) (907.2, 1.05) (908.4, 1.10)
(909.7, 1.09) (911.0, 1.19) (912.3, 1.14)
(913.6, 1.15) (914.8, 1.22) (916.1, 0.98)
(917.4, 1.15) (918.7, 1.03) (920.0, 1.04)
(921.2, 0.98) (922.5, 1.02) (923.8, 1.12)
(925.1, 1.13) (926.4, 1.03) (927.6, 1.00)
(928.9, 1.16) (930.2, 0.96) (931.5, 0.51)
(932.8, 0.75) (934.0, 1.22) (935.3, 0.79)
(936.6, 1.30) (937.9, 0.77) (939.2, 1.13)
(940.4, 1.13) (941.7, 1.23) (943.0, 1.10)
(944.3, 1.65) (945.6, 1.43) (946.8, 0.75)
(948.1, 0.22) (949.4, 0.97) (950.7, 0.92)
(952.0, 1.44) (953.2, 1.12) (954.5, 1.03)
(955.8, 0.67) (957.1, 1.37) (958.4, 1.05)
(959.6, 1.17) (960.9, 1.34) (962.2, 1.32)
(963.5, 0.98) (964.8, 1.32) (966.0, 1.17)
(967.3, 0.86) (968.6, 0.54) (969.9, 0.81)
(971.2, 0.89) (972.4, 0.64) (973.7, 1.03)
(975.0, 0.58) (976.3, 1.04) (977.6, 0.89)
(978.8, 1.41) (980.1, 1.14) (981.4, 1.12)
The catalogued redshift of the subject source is 0.195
